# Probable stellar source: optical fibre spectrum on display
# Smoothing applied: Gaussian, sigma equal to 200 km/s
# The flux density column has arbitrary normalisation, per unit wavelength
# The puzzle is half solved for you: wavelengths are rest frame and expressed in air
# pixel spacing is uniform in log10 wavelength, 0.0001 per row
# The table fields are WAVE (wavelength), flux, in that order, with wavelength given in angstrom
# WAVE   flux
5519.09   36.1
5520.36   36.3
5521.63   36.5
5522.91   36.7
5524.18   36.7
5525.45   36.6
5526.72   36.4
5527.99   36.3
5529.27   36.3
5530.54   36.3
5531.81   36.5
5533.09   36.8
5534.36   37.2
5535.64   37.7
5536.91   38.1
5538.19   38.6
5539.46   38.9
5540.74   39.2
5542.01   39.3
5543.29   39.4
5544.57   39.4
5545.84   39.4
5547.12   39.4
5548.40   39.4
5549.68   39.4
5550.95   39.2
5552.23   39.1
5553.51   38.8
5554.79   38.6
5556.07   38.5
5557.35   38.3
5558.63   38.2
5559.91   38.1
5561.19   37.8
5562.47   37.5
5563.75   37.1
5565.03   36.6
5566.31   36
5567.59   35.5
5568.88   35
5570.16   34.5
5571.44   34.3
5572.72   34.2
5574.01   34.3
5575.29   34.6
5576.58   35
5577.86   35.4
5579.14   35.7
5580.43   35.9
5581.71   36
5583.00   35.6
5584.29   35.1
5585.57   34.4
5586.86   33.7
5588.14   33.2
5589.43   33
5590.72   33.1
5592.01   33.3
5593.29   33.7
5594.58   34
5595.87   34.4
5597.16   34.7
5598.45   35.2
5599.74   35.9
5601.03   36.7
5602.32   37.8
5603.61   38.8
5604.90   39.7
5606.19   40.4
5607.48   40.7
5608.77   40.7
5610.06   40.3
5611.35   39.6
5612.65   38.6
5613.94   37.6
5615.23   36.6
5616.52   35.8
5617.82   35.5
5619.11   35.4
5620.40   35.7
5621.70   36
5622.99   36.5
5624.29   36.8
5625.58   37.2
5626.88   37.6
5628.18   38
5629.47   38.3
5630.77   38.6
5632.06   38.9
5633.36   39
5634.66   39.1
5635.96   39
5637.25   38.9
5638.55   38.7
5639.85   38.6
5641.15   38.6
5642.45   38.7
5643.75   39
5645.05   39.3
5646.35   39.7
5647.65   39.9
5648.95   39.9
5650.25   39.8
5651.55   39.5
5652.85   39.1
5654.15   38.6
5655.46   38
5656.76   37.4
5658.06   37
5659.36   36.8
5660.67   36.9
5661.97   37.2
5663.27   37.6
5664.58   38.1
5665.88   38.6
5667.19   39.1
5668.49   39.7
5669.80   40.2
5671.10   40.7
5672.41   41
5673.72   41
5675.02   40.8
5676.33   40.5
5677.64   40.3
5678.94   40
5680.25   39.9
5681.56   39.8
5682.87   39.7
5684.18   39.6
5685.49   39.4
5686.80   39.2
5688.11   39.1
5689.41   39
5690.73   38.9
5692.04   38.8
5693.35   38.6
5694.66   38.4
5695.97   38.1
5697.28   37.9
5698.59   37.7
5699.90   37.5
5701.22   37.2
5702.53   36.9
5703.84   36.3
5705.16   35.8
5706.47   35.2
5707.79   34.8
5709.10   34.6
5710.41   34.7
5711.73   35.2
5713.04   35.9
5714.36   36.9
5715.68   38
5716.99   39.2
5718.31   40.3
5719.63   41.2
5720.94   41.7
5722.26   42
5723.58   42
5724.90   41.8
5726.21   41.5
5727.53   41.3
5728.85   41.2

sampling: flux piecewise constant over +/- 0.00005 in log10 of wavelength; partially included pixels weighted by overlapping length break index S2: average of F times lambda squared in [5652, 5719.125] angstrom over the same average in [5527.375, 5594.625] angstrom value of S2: 1.09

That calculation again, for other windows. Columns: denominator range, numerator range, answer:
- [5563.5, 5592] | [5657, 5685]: 1.16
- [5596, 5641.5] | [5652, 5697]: 1.05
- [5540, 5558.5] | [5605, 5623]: 0.99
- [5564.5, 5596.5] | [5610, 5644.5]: 1.11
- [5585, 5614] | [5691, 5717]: 1.05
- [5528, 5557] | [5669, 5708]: 1.06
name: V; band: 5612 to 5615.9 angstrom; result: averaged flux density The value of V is 37.6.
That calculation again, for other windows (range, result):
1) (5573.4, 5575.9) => 34.5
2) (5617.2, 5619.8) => 35.6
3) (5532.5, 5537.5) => 37.5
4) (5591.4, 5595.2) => 33.7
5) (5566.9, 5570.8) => 35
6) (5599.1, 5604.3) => 37.3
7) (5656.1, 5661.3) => 37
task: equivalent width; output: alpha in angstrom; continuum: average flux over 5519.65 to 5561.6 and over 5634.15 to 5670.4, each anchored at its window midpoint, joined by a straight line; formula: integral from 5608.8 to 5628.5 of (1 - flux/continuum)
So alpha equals 0.6 angstrom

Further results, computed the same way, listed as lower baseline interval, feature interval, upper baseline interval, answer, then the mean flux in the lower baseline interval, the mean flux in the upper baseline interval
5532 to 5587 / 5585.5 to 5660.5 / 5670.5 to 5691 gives 2.22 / 37.1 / 39.9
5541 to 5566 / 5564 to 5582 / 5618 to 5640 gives 1.47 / 38.6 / 37.7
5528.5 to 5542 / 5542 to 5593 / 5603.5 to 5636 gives 1.78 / 37.6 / 38.1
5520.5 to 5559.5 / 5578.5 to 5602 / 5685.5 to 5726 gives 2.08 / 38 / 38.2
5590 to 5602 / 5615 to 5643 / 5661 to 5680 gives -0.60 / 34.6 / 39.6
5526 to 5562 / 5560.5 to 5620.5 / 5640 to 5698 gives 3.86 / 38.2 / 39.1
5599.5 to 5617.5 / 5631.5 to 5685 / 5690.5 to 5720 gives -1.79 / 38.5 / 37.2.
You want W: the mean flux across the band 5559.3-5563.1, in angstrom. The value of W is 37.8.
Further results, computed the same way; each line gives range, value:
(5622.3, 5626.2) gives 36.9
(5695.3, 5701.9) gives 37.7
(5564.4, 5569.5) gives 35.7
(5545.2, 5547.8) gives 39.4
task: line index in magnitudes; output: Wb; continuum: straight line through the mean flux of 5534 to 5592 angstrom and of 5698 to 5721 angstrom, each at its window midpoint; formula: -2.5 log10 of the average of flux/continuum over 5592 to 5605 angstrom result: 0.03 mag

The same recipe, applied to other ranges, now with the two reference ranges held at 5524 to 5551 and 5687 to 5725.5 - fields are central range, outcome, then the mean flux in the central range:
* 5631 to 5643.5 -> -0.02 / 38.8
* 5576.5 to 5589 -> 0.09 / 35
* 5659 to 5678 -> -0.03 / 39.2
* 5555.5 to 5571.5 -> 0.04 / 36.8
